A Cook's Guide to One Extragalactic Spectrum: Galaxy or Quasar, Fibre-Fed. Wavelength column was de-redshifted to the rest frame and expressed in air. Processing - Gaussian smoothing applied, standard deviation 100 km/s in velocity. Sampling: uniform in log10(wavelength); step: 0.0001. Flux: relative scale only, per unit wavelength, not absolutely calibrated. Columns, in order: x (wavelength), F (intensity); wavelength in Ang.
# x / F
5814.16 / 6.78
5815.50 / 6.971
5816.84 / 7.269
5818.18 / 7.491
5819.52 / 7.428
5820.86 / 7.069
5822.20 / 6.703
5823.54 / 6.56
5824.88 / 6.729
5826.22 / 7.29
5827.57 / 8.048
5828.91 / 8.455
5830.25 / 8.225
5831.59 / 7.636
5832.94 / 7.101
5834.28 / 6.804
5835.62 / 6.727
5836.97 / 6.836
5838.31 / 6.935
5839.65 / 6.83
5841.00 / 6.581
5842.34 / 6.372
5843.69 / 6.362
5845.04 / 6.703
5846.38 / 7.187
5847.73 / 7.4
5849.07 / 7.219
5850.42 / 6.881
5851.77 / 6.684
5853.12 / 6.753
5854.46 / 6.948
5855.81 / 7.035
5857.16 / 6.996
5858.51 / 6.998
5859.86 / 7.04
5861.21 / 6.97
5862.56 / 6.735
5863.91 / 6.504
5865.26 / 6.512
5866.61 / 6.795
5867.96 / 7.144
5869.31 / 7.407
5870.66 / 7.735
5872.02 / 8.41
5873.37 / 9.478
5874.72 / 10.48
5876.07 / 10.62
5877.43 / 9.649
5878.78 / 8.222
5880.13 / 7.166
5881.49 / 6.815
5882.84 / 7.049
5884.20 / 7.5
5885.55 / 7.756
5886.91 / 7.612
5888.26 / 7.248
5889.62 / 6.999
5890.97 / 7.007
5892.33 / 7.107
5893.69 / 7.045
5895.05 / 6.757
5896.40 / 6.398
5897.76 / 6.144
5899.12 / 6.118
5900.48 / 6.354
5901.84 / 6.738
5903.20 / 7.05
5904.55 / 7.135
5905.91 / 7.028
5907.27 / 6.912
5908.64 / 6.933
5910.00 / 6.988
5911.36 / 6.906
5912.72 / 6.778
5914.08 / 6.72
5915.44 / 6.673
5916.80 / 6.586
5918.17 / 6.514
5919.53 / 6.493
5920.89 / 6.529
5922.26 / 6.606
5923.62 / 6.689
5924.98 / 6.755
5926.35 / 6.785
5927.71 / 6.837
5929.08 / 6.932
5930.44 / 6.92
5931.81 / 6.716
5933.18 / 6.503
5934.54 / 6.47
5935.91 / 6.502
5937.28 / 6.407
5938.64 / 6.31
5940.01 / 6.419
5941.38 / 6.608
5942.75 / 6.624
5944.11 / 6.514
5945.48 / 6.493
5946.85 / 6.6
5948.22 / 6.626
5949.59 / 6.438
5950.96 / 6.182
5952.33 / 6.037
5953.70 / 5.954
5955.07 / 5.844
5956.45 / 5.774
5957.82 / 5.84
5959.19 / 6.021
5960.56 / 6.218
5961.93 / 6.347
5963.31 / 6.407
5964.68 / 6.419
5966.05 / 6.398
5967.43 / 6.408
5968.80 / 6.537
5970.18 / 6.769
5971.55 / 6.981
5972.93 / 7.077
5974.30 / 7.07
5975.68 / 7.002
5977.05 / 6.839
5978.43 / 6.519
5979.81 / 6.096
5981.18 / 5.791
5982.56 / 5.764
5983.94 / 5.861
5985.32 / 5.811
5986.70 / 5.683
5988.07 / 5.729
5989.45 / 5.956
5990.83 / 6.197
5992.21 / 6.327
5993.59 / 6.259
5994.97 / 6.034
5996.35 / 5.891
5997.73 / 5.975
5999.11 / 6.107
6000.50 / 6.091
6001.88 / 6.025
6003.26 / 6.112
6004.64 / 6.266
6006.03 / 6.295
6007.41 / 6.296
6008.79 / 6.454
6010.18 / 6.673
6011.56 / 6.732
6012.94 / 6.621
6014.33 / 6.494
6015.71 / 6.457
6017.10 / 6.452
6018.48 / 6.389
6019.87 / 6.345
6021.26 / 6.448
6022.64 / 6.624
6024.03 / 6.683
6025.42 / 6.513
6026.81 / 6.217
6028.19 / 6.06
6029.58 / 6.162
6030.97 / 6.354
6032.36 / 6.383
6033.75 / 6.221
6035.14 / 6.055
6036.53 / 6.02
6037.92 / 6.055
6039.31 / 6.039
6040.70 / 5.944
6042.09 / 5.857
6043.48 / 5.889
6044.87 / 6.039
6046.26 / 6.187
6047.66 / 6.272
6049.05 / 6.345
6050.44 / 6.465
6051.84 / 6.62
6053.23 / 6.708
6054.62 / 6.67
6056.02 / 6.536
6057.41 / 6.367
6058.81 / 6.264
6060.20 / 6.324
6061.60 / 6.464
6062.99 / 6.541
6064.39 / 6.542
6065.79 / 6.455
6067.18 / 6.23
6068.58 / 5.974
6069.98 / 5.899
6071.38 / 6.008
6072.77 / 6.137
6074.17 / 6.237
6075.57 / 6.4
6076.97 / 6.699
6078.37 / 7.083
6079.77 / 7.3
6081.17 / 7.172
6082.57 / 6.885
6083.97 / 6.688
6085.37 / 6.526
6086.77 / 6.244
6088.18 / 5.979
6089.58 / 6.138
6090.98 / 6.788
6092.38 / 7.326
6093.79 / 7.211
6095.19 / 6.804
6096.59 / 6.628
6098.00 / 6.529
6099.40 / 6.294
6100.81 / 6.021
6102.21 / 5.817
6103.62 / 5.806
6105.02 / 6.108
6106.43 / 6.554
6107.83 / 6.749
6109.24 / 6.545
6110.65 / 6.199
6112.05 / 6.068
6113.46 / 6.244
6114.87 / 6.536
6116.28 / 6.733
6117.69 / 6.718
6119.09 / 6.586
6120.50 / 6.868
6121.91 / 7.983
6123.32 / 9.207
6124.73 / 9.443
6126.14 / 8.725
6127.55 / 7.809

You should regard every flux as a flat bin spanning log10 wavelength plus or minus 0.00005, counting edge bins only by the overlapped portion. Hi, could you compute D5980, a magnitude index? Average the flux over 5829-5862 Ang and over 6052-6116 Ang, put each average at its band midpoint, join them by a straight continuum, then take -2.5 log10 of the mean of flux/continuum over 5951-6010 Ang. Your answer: 0.08 mag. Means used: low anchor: 6.99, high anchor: 6.46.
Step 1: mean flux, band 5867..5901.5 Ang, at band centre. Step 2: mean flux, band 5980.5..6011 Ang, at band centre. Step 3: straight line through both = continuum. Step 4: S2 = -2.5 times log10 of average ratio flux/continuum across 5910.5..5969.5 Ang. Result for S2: 0.06 mag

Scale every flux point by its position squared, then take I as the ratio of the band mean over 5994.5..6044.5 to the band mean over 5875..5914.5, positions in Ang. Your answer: 0.90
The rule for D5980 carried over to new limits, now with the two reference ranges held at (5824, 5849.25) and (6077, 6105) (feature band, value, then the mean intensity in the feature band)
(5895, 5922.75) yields 0.046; 6.68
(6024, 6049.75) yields 0.091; 6.16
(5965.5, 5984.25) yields 0.050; 6.52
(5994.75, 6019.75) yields 0.076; 6.3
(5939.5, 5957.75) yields 0.097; 6.3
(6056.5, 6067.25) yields 0.038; 6.41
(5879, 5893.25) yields -0.036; 7.25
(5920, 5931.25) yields 0.029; 6.75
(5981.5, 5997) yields 0.144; 5.95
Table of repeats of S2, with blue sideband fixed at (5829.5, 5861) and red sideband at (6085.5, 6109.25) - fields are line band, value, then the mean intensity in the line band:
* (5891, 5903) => 0.04 mag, 6.62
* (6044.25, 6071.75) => 0.03 mag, 6.35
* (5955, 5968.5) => 0.09 mag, 6.19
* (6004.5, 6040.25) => 0.04 mag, 6.36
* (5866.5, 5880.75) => -0.23 mag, 8.54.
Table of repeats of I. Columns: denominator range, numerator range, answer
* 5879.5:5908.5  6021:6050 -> 0.94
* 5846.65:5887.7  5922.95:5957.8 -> 0.88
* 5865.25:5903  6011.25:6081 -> 0.89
